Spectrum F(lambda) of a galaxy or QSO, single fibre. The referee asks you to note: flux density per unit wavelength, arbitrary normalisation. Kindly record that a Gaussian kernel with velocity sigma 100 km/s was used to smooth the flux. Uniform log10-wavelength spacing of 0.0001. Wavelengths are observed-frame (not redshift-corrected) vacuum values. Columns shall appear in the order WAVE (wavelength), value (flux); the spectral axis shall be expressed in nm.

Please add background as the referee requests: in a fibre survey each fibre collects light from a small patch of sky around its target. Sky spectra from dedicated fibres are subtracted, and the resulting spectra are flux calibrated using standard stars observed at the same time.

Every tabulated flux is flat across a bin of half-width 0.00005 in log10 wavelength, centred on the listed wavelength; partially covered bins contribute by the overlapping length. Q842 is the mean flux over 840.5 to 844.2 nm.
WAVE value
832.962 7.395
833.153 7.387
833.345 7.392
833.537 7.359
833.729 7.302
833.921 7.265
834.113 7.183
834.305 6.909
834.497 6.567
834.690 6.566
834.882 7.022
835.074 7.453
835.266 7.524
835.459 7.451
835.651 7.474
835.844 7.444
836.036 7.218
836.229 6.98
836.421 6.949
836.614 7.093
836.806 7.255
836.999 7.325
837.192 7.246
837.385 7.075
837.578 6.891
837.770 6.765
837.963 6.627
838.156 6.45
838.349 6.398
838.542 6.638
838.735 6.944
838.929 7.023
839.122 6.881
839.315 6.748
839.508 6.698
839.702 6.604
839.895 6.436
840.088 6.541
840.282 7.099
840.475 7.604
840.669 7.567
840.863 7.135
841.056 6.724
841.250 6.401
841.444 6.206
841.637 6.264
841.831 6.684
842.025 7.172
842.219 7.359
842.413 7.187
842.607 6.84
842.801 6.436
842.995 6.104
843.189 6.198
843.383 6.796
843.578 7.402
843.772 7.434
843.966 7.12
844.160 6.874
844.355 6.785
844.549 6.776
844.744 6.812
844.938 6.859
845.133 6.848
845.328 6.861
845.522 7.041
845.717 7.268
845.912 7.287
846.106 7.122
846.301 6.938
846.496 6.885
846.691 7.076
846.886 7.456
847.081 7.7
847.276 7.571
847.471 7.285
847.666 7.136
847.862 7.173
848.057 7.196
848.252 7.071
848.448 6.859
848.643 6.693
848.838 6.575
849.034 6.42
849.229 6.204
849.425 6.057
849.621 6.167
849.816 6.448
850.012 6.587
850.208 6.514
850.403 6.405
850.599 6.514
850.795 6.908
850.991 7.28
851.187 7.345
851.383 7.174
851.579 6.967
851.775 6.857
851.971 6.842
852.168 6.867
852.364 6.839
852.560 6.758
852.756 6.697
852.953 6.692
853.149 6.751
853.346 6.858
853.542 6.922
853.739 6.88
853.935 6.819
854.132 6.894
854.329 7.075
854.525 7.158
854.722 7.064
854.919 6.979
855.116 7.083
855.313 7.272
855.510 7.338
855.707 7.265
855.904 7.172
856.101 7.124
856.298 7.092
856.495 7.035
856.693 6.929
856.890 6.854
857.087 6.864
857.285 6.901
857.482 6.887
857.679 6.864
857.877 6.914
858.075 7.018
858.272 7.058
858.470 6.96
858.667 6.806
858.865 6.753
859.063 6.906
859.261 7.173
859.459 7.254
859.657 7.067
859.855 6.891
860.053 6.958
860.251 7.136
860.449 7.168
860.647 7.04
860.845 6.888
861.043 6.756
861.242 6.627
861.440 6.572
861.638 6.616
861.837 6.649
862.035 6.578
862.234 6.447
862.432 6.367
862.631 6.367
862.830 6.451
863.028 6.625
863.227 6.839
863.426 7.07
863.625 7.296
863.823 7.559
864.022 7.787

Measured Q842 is 6.85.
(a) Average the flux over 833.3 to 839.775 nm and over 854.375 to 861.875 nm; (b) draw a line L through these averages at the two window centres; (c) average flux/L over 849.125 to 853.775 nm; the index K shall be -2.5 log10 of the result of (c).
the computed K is 0.04 mag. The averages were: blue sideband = 7.02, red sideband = 6.98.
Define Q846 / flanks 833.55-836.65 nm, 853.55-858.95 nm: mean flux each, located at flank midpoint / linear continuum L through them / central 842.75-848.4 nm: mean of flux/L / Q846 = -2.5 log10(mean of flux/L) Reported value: 0.009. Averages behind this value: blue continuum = 7.16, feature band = 7.02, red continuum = 7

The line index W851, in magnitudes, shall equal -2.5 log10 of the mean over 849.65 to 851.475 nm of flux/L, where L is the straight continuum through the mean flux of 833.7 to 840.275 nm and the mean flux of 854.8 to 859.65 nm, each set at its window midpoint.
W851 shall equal 0.04 mag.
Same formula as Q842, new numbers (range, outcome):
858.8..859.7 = 7.03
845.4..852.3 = 6.91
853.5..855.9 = 7.07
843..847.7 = 7.04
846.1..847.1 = 7.16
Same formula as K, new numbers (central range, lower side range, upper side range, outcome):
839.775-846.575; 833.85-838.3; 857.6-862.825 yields 0.017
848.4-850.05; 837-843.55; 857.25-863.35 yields 0.062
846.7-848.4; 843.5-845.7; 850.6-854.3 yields -0.051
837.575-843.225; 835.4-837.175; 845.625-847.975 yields 0.075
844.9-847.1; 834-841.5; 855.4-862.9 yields -0.026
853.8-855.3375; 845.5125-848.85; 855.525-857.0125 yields 0.010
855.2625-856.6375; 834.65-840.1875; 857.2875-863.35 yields -0.050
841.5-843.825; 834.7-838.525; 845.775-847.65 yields 0.059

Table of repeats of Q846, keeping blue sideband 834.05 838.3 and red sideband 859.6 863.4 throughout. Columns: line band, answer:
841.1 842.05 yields 0.078 mag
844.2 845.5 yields 0.018 mag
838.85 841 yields 0.012 mag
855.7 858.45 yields -0.030 mag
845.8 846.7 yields -0.021 mag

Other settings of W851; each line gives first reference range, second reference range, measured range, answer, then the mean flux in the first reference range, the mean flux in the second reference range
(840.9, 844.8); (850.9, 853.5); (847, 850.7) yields 0.02 mag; 6.78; 6.92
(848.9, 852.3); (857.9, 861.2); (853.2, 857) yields -0.03 mag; 6.68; 6.98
